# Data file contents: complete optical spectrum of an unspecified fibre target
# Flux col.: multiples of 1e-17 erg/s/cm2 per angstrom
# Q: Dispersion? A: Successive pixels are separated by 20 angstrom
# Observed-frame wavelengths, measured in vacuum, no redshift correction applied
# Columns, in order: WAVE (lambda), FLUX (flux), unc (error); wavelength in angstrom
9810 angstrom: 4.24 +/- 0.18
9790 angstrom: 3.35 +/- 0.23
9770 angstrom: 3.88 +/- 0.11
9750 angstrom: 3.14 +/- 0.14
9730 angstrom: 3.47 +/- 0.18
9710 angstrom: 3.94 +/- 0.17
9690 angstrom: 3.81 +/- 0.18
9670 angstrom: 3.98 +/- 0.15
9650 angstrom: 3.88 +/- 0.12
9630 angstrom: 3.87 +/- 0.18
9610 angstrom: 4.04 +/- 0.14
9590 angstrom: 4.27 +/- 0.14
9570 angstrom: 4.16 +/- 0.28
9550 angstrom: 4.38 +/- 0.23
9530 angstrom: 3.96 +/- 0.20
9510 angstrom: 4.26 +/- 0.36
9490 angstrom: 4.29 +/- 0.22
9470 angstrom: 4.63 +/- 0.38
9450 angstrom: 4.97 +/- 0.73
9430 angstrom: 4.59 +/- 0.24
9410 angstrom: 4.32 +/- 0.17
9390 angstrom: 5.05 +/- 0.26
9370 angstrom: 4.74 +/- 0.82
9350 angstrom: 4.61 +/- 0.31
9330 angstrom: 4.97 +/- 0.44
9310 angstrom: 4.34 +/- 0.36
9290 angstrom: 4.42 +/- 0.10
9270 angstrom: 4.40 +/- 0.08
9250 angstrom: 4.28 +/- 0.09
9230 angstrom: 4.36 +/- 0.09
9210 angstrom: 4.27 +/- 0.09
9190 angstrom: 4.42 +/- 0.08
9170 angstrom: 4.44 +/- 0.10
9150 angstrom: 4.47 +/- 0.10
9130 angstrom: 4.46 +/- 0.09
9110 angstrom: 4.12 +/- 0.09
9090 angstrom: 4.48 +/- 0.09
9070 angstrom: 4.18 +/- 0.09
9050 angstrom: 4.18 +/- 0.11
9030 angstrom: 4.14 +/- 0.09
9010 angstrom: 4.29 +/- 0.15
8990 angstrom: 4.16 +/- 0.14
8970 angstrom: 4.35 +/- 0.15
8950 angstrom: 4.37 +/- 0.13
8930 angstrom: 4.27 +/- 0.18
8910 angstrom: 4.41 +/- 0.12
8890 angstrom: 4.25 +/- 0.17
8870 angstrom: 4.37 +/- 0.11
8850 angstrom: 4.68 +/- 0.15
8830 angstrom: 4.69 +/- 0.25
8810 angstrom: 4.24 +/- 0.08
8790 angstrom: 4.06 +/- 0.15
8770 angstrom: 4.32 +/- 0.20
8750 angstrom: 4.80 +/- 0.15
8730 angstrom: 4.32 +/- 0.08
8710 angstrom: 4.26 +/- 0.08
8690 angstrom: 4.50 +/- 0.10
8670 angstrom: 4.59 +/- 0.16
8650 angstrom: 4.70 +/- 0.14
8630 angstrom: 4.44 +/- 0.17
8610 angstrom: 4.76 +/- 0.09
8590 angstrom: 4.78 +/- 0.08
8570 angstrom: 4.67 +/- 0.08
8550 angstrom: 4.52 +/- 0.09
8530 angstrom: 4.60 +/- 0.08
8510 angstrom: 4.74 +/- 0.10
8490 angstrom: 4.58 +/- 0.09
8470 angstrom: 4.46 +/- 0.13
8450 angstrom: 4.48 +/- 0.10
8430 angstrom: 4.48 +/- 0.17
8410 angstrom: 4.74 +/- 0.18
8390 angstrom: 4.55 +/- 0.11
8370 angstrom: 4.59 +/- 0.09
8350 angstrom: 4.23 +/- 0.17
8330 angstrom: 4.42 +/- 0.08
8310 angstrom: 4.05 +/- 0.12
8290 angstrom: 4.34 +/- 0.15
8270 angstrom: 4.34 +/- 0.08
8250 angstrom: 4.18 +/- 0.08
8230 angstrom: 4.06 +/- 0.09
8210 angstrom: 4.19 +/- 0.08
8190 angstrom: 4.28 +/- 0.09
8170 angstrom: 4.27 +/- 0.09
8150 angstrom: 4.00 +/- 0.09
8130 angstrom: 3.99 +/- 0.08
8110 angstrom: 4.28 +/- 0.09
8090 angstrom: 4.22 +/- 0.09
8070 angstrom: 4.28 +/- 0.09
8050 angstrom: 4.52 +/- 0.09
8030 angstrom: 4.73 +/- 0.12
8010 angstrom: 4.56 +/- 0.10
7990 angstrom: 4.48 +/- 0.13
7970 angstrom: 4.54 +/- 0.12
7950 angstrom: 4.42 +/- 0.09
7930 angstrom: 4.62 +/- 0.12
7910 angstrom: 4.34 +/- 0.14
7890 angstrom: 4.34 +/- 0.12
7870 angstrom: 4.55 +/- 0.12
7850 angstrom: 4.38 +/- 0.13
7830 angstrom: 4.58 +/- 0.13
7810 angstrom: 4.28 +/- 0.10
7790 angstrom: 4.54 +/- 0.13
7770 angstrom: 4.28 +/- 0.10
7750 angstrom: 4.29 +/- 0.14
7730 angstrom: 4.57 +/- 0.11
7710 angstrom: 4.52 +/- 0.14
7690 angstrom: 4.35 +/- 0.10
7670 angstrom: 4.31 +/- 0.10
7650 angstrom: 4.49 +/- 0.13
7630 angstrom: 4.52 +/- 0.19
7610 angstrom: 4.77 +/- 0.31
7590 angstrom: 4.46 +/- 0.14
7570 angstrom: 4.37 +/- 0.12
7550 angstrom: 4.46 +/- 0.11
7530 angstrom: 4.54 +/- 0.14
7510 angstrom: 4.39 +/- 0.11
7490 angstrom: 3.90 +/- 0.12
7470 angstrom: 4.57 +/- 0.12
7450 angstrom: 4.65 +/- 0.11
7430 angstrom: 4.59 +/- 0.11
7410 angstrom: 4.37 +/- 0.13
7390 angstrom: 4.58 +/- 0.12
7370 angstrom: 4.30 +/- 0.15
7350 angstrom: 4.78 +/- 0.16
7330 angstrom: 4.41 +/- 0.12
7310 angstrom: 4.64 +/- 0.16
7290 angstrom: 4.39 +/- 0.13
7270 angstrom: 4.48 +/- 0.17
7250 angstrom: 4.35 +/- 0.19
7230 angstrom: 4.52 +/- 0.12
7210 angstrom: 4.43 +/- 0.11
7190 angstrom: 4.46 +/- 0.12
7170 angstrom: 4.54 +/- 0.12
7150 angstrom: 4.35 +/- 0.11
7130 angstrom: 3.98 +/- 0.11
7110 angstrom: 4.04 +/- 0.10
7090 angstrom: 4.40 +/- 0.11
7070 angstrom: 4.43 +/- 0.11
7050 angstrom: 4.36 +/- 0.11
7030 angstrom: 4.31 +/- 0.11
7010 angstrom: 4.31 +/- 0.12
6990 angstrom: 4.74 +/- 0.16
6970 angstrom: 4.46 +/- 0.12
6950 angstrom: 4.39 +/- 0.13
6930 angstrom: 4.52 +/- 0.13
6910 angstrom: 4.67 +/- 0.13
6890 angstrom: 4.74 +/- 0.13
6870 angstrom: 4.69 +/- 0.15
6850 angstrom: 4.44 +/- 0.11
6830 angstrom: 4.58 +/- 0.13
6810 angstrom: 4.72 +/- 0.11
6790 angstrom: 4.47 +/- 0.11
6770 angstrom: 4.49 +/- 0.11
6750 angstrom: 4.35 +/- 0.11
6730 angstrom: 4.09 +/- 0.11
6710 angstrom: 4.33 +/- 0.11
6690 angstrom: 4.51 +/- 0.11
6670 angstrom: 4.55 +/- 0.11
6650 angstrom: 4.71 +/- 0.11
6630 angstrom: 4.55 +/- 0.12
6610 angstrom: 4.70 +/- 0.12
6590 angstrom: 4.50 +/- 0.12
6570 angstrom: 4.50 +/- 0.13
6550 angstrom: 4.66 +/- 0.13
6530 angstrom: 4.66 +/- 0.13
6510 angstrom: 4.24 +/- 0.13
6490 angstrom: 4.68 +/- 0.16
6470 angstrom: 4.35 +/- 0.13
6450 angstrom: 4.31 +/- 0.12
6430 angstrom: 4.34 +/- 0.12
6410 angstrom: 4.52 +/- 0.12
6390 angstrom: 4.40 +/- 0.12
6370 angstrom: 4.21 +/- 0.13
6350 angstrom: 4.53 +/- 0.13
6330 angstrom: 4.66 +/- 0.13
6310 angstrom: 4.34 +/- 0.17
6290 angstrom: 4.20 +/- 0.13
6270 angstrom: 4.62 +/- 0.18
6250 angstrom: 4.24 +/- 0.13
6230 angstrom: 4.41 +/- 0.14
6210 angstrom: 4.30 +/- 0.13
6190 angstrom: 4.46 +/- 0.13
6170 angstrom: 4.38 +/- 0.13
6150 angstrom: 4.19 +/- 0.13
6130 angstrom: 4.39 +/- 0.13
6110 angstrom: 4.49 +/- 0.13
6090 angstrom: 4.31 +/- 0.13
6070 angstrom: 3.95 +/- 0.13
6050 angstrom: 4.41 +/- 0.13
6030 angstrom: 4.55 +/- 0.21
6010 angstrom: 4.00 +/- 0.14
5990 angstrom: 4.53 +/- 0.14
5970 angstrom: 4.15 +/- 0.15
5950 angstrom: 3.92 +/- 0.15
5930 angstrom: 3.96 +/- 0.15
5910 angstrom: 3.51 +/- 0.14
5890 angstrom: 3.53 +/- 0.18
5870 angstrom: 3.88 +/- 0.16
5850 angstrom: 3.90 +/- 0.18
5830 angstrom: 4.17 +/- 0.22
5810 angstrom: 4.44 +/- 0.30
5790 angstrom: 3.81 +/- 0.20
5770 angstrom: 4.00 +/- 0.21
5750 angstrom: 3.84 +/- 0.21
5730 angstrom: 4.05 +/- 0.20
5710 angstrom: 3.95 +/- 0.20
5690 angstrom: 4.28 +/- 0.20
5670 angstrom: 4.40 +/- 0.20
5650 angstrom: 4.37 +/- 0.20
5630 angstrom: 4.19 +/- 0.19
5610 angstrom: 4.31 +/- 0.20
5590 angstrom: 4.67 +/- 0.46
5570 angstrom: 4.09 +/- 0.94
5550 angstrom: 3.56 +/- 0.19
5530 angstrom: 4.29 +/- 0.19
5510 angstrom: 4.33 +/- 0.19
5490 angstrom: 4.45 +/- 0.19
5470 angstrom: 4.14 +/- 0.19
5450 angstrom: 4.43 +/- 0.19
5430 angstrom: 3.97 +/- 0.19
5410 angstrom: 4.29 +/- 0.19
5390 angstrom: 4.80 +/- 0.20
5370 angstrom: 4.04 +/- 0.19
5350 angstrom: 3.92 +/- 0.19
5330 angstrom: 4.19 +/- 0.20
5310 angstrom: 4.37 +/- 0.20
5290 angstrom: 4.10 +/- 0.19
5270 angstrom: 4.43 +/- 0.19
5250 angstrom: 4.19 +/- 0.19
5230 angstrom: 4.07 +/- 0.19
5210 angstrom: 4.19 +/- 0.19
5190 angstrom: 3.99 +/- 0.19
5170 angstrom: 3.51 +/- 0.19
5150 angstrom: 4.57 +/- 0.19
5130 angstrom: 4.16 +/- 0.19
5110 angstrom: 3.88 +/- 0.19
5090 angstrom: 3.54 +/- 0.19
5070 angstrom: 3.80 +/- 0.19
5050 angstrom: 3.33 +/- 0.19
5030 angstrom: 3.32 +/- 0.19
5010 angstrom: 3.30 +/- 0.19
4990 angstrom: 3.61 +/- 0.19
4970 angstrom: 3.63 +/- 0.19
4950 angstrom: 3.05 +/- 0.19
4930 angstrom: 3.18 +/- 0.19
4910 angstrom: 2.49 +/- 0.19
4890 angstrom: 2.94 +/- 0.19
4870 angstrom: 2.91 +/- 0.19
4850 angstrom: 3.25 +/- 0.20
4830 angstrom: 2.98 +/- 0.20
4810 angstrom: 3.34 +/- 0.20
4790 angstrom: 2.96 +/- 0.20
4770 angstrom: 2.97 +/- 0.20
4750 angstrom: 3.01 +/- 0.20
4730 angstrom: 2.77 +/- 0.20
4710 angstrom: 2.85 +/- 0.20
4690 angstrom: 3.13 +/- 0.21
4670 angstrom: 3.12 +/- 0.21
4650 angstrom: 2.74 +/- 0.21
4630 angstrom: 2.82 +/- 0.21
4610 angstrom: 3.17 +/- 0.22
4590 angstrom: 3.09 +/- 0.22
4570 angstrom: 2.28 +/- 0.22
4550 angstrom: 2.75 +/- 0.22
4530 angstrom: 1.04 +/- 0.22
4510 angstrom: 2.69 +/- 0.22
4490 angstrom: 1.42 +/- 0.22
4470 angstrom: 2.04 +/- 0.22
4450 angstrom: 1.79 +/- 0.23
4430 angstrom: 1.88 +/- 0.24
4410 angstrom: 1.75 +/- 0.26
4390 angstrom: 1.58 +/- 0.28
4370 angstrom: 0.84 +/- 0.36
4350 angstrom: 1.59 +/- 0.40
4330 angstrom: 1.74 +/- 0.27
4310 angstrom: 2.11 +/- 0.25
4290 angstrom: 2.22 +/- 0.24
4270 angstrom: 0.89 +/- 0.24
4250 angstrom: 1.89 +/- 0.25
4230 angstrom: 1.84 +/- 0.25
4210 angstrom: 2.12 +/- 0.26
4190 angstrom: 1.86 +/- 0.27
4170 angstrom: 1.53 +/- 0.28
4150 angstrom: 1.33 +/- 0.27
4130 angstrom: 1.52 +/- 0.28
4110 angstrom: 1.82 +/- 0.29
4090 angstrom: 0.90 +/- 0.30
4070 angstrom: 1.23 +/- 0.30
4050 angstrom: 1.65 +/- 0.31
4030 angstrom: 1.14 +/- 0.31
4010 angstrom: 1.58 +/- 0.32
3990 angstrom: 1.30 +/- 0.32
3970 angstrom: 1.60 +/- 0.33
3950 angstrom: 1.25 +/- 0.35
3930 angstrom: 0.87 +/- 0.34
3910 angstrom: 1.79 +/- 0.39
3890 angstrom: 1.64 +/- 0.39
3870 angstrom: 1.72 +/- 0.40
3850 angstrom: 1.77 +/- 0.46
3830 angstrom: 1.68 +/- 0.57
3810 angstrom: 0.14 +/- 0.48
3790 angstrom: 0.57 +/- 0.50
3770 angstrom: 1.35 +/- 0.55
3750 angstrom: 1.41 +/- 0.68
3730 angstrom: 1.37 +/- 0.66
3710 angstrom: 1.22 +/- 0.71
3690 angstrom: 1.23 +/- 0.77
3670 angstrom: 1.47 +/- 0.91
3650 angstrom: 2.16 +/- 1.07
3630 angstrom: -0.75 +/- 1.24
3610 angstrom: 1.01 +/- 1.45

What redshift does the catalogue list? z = 0.14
